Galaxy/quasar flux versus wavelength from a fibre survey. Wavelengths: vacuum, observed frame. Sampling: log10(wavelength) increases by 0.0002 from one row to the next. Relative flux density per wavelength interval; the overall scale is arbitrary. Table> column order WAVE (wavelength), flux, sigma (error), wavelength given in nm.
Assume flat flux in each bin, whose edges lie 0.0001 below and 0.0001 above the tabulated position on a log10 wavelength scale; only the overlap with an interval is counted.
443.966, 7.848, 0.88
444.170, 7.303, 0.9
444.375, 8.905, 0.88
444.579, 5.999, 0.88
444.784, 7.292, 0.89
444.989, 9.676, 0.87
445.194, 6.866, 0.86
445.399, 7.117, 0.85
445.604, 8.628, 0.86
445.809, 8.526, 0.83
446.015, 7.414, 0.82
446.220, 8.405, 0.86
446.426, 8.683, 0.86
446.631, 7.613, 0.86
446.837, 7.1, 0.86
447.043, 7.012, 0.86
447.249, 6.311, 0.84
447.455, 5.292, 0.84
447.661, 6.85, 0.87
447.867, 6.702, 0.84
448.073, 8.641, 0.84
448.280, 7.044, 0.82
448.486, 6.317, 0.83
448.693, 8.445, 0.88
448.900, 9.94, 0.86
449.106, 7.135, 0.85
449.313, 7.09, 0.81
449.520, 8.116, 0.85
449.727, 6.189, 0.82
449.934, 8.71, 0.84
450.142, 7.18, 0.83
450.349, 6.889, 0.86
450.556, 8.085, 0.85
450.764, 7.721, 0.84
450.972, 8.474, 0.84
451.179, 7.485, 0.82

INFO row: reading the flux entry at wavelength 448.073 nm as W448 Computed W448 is 8.641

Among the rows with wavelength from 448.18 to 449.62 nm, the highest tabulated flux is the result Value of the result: 9.94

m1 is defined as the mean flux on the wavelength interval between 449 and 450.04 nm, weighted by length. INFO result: 7.46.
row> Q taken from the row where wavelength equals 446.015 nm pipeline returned 7.414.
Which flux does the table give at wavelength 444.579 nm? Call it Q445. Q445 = 5.999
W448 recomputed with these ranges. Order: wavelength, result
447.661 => 6.85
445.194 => 6.866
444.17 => 7.303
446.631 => 7.613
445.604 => 8.628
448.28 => 7.044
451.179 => 7.485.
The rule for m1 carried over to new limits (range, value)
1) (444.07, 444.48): 8.1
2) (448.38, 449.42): 7.79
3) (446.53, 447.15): 7.23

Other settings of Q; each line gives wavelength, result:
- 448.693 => 8.445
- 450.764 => 7.721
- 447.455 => 5.292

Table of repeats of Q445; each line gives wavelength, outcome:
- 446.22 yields 8.405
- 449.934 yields 8.71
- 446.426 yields 8.683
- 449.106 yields 7.135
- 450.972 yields 8.474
